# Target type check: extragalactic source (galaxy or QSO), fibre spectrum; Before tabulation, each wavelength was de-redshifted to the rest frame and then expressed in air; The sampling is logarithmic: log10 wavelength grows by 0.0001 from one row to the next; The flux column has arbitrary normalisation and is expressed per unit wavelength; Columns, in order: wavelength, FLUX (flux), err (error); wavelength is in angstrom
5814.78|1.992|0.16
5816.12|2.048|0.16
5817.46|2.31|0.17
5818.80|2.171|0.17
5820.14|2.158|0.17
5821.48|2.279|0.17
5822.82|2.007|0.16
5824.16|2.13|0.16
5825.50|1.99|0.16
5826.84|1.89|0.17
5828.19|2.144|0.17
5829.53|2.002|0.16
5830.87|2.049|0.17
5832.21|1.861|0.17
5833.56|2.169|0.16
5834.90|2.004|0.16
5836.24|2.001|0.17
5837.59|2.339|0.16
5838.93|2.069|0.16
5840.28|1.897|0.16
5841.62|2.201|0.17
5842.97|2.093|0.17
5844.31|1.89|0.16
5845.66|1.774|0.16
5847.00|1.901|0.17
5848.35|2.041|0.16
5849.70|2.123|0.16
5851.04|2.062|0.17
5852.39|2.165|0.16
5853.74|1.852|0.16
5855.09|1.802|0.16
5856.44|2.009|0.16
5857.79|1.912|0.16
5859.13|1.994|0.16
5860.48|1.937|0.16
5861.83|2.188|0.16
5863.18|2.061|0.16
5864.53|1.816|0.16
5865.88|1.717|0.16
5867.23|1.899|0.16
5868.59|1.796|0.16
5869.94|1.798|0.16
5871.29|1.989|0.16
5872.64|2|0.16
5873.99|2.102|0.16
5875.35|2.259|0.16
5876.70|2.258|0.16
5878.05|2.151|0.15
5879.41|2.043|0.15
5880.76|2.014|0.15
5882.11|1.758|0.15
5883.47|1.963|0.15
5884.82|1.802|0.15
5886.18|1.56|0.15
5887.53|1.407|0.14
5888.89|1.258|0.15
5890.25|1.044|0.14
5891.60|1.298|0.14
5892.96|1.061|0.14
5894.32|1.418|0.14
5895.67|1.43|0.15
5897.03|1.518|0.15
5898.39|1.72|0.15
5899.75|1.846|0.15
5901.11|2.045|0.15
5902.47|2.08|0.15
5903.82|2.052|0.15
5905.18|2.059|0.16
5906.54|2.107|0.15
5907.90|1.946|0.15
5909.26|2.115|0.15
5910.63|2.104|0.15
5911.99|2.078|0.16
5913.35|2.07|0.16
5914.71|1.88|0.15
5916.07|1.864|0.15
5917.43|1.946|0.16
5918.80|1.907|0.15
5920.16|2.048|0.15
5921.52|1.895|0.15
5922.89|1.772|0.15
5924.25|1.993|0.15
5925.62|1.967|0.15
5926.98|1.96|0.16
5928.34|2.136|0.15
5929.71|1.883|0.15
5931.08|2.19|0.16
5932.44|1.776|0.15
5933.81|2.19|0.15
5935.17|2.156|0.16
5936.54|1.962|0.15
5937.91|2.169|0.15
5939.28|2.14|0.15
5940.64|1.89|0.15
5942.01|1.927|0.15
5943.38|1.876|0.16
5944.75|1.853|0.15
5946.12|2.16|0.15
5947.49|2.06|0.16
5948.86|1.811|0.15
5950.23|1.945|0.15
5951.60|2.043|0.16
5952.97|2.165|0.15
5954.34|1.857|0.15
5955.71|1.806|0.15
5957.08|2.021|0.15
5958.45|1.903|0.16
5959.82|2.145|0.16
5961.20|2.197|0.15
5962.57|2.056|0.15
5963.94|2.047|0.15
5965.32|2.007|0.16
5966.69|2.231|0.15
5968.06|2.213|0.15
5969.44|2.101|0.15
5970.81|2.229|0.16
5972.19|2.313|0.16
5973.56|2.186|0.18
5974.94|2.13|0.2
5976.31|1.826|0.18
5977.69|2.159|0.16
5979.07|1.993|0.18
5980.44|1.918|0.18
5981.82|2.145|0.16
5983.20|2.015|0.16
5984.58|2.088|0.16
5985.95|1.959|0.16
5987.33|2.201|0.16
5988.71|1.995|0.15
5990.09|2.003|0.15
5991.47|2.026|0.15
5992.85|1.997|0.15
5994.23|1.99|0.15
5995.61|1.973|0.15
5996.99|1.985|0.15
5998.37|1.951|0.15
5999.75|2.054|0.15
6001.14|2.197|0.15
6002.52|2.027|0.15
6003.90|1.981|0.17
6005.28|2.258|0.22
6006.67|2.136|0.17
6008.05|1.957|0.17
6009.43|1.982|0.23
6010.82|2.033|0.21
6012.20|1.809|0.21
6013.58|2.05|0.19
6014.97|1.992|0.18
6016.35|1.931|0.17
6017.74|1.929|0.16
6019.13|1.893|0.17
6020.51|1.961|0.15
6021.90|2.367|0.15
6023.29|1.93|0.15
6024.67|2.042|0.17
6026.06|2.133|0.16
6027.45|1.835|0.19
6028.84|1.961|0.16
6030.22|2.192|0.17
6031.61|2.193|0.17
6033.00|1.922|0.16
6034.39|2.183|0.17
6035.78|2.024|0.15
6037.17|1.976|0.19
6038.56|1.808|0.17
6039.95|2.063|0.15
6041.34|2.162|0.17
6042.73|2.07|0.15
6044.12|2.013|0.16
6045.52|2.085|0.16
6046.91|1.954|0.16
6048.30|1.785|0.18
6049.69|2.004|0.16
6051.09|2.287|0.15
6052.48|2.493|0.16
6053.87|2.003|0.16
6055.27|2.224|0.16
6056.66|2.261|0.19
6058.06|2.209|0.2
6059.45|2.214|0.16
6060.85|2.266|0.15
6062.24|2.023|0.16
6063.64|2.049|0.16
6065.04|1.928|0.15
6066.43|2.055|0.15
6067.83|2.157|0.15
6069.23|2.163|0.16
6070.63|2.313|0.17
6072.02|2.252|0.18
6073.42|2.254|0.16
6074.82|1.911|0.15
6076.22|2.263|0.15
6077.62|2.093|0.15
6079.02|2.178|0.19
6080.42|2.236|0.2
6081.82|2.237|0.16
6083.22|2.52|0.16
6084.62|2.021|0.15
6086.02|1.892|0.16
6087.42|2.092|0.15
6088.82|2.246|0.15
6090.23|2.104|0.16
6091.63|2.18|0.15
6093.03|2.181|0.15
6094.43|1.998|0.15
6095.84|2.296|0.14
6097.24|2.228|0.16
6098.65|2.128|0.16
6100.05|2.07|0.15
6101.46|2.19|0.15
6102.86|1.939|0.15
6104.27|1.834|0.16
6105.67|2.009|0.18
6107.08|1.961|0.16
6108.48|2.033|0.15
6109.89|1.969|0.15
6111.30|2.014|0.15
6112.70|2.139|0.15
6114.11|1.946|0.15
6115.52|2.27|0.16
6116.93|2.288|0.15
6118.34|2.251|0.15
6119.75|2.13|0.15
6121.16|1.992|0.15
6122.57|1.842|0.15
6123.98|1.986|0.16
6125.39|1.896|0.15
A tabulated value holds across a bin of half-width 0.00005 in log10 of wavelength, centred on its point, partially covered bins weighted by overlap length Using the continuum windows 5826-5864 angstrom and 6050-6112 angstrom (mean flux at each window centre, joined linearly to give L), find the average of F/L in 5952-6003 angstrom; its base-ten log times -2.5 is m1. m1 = 0.01 mag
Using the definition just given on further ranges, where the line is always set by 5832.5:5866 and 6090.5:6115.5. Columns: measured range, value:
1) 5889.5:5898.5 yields 0.45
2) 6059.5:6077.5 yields -0.04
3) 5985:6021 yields 0.02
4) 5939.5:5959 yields 0.04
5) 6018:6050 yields 0.02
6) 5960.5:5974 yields -0.06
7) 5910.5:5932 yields 0.03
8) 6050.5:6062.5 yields -0.09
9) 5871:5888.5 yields 0.04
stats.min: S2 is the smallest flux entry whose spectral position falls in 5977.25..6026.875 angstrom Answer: 1.809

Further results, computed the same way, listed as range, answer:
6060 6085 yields 1.911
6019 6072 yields 1.785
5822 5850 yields 1.774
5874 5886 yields 1.758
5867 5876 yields 1.796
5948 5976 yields 1.806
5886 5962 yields 1.044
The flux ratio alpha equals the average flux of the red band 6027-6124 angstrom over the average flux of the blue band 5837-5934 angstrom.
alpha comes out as 1.10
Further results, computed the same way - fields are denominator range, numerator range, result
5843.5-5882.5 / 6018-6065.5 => 1.05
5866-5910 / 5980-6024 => 1.12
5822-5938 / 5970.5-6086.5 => 1.08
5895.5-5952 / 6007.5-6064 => 1.04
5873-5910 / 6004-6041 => 1.13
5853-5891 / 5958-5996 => 1.11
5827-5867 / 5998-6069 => 1.03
